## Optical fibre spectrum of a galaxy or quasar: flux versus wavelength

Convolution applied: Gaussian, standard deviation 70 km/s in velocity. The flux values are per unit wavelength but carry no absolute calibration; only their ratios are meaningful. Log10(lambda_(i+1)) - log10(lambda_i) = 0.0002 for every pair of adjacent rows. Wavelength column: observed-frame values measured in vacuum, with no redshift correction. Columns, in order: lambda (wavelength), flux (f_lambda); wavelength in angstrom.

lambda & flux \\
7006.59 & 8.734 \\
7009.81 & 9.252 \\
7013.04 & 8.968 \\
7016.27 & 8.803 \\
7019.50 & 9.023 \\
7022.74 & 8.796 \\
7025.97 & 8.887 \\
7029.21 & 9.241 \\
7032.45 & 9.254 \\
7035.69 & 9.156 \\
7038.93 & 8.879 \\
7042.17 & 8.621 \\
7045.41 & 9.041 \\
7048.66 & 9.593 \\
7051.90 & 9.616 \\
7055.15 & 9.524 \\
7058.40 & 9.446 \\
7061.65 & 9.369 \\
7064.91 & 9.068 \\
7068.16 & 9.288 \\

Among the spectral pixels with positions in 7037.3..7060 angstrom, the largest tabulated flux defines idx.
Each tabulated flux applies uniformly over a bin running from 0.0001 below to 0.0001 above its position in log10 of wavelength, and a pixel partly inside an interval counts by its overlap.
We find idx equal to 9.616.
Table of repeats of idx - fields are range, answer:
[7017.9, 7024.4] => 9.023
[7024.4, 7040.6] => 9.254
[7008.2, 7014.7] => 9.252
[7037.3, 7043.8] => 8.879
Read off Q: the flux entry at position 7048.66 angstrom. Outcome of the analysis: 9.593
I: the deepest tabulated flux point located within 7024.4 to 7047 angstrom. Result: 8.621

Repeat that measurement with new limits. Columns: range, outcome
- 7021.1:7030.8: 8.796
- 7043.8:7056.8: 9.041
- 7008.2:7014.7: 8.968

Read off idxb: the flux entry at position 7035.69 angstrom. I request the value 9.156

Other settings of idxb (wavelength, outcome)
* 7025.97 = 8.887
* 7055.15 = 9.524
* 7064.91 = 9.068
